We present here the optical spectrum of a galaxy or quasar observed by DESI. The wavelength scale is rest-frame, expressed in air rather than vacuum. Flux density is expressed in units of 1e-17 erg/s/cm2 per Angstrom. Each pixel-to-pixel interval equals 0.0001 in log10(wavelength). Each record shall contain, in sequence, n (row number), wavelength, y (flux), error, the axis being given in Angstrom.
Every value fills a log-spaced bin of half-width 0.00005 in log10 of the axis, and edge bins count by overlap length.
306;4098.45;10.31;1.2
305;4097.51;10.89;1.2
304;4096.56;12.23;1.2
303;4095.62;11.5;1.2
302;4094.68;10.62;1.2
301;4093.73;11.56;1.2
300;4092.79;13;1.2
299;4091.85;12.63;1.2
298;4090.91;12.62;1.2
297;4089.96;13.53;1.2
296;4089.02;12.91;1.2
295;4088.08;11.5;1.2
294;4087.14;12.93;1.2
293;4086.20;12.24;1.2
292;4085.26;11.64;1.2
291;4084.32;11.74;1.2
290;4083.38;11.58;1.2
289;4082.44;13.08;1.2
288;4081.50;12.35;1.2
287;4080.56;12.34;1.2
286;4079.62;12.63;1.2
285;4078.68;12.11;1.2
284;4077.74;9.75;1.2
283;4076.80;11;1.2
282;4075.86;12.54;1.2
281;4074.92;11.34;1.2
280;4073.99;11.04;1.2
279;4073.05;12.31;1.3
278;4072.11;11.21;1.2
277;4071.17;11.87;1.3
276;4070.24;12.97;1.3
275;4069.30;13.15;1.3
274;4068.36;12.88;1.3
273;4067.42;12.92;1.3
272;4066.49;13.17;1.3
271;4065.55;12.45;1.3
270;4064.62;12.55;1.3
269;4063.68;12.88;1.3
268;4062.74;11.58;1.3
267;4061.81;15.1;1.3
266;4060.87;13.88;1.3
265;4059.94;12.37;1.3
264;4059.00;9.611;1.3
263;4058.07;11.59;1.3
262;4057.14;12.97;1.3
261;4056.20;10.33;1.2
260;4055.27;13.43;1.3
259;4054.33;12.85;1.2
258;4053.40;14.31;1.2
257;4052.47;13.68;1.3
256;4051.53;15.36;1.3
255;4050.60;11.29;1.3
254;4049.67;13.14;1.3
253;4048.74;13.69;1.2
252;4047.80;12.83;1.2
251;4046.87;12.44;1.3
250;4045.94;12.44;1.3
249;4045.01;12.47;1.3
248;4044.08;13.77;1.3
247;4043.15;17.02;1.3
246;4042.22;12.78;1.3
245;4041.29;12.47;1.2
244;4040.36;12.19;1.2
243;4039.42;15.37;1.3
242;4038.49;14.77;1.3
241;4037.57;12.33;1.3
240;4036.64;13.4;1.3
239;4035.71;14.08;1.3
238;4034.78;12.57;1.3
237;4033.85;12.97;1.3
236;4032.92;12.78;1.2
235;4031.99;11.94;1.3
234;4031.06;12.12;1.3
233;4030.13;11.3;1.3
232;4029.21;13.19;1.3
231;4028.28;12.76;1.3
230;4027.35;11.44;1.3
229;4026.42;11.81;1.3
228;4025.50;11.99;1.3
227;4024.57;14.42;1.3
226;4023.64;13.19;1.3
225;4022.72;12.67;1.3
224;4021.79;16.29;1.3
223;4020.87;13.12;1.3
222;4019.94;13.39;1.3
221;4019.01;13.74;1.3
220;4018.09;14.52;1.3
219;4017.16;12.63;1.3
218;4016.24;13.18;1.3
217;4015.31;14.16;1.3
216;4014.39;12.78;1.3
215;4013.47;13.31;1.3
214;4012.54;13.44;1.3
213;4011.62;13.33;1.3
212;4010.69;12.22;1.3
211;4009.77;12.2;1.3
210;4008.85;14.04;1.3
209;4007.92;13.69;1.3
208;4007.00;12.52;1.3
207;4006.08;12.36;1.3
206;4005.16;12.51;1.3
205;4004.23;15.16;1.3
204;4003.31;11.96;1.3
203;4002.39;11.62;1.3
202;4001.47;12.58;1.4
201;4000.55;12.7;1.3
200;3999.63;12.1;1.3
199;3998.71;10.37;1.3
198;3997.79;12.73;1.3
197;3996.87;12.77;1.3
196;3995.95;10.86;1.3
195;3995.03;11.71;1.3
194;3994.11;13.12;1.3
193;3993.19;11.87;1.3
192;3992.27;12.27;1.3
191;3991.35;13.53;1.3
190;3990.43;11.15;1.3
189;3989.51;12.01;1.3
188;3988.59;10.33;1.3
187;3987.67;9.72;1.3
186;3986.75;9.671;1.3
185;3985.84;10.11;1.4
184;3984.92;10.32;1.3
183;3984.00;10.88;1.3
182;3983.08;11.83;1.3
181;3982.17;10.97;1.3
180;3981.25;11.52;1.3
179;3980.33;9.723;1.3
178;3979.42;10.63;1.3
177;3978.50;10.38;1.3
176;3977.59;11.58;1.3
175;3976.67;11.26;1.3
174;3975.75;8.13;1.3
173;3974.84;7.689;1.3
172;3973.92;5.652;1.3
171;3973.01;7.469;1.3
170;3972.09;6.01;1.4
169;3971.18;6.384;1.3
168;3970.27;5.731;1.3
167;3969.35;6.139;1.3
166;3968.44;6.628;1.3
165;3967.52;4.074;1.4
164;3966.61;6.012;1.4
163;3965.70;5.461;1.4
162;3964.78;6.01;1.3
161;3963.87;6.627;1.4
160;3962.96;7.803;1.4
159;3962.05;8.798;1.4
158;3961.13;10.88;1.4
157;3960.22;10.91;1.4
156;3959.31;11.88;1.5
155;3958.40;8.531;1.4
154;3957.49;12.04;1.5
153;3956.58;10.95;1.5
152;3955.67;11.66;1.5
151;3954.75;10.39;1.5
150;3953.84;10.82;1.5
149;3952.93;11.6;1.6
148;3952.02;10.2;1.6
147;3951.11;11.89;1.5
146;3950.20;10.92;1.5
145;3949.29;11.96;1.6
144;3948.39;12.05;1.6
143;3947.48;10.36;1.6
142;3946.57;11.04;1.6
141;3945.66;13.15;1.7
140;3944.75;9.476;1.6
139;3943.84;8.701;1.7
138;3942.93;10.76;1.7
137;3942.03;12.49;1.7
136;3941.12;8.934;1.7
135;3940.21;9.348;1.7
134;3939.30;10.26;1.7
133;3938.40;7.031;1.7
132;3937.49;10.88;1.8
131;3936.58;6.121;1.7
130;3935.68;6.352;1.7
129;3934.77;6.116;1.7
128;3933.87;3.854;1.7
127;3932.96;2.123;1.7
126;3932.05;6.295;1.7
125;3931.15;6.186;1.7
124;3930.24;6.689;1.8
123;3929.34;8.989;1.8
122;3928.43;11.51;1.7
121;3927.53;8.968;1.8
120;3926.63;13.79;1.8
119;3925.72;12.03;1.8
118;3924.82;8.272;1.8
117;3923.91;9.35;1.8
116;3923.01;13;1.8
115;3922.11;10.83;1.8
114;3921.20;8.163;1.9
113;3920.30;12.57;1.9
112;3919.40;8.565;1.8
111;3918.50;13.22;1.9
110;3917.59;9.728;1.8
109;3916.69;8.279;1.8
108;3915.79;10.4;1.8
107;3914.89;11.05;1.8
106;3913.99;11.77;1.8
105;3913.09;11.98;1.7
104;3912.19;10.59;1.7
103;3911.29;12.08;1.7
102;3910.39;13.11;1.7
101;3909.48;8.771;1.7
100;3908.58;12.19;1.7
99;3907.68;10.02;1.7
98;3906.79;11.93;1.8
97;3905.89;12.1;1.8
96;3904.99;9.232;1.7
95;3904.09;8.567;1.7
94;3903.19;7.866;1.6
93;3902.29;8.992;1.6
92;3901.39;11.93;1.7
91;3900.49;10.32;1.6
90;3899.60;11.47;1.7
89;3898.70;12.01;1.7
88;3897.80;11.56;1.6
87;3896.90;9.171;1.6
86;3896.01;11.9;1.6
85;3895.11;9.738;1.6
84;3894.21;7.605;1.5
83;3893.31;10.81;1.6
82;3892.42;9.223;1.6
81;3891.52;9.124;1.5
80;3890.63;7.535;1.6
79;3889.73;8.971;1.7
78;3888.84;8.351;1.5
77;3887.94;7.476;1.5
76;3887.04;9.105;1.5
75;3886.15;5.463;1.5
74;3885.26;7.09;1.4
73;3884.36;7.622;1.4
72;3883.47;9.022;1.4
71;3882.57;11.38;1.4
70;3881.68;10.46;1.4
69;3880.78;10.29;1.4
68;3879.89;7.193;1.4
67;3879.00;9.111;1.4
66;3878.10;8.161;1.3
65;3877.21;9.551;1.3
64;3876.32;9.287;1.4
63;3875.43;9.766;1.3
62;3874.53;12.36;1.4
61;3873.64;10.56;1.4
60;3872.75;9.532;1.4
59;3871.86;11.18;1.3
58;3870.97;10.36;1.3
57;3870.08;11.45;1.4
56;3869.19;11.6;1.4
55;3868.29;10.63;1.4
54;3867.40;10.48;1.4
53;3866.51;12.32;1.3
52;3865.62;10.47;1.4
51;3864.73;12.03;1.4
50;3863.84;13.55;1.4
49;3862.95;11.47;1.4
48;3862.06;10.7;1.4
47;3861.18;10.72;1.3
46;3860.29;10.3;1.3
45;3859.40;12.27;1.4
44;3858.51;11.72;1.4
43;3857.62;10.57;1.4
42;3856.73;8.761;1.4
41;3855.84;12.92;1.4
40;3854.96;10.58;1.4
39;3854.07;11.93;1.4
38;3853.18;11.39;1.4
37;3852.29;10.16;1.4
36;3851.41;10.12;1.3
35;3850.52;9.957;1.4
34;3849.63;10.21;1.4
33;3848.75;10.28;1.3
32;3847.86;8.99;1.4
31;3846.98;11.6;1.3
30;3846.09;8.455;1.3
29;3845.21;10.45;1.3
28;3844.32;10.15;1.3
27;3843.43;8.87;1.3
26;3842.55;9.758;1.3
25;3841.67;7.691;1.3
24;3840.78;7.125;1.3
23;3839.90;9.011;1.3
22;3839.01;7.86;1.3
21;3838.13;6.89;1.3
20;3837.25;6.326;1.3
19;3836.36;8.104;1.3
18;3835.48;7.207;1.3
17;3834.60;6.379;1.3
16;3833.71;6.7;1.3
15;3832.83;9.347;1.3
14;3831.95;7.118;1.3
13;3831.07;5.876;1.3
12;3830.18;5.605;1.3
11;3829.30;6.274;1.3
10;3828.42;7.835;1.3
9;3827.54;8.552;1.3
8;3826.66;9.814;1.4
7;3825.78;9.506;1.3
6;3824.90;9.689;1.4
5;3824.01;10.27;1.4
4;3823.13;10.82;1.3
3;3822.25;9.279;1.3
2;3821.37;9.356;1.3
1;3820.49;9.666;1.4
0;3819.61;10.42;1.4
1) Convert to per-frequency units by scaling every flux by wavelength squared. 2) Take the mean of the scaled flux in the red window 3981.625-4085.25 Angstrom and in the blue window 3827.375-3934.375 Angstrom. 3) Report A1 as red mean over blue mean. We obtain 1.41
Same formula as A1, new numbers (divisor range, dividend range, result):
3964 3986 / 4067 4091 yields 1.54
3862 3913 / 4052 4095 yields 1.34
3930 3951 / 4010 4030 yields 1.55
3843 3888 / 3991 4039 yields 1.36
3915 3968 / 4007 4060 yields 1.45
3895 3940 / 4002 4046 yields 1.42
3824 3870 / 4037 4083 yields 1.48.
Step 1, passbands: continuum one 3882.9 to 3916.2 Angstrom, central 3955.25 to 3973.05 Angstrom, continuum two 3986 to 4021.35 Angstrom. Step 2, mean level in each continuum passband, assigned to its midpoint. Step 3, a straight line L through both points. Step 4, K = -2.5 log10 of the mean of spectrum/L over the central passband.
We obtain 0.39 mag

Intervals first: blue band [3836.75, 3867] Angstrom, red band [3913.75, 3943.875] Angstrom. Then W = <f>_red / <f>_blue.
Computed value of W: 0.9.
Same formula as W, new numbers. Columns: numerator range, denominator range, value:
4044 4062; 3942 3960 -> 1.16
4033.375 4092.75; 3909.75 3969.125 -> 1.33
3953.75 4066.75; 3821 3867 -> 1.23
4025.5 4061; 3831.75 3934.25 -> 1.32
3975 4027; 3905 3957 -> 1.21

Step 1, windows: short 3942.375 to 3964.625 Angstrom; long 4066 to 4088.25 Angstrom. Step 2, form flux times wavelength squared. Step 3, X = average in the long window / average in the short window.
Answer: 1.23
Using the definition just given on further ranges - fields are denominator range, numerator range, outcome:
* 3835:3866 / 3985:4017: 1.33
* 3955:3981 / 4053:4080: 1.53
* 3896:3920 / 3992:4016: 1.24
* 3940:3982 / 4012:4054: 1.47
